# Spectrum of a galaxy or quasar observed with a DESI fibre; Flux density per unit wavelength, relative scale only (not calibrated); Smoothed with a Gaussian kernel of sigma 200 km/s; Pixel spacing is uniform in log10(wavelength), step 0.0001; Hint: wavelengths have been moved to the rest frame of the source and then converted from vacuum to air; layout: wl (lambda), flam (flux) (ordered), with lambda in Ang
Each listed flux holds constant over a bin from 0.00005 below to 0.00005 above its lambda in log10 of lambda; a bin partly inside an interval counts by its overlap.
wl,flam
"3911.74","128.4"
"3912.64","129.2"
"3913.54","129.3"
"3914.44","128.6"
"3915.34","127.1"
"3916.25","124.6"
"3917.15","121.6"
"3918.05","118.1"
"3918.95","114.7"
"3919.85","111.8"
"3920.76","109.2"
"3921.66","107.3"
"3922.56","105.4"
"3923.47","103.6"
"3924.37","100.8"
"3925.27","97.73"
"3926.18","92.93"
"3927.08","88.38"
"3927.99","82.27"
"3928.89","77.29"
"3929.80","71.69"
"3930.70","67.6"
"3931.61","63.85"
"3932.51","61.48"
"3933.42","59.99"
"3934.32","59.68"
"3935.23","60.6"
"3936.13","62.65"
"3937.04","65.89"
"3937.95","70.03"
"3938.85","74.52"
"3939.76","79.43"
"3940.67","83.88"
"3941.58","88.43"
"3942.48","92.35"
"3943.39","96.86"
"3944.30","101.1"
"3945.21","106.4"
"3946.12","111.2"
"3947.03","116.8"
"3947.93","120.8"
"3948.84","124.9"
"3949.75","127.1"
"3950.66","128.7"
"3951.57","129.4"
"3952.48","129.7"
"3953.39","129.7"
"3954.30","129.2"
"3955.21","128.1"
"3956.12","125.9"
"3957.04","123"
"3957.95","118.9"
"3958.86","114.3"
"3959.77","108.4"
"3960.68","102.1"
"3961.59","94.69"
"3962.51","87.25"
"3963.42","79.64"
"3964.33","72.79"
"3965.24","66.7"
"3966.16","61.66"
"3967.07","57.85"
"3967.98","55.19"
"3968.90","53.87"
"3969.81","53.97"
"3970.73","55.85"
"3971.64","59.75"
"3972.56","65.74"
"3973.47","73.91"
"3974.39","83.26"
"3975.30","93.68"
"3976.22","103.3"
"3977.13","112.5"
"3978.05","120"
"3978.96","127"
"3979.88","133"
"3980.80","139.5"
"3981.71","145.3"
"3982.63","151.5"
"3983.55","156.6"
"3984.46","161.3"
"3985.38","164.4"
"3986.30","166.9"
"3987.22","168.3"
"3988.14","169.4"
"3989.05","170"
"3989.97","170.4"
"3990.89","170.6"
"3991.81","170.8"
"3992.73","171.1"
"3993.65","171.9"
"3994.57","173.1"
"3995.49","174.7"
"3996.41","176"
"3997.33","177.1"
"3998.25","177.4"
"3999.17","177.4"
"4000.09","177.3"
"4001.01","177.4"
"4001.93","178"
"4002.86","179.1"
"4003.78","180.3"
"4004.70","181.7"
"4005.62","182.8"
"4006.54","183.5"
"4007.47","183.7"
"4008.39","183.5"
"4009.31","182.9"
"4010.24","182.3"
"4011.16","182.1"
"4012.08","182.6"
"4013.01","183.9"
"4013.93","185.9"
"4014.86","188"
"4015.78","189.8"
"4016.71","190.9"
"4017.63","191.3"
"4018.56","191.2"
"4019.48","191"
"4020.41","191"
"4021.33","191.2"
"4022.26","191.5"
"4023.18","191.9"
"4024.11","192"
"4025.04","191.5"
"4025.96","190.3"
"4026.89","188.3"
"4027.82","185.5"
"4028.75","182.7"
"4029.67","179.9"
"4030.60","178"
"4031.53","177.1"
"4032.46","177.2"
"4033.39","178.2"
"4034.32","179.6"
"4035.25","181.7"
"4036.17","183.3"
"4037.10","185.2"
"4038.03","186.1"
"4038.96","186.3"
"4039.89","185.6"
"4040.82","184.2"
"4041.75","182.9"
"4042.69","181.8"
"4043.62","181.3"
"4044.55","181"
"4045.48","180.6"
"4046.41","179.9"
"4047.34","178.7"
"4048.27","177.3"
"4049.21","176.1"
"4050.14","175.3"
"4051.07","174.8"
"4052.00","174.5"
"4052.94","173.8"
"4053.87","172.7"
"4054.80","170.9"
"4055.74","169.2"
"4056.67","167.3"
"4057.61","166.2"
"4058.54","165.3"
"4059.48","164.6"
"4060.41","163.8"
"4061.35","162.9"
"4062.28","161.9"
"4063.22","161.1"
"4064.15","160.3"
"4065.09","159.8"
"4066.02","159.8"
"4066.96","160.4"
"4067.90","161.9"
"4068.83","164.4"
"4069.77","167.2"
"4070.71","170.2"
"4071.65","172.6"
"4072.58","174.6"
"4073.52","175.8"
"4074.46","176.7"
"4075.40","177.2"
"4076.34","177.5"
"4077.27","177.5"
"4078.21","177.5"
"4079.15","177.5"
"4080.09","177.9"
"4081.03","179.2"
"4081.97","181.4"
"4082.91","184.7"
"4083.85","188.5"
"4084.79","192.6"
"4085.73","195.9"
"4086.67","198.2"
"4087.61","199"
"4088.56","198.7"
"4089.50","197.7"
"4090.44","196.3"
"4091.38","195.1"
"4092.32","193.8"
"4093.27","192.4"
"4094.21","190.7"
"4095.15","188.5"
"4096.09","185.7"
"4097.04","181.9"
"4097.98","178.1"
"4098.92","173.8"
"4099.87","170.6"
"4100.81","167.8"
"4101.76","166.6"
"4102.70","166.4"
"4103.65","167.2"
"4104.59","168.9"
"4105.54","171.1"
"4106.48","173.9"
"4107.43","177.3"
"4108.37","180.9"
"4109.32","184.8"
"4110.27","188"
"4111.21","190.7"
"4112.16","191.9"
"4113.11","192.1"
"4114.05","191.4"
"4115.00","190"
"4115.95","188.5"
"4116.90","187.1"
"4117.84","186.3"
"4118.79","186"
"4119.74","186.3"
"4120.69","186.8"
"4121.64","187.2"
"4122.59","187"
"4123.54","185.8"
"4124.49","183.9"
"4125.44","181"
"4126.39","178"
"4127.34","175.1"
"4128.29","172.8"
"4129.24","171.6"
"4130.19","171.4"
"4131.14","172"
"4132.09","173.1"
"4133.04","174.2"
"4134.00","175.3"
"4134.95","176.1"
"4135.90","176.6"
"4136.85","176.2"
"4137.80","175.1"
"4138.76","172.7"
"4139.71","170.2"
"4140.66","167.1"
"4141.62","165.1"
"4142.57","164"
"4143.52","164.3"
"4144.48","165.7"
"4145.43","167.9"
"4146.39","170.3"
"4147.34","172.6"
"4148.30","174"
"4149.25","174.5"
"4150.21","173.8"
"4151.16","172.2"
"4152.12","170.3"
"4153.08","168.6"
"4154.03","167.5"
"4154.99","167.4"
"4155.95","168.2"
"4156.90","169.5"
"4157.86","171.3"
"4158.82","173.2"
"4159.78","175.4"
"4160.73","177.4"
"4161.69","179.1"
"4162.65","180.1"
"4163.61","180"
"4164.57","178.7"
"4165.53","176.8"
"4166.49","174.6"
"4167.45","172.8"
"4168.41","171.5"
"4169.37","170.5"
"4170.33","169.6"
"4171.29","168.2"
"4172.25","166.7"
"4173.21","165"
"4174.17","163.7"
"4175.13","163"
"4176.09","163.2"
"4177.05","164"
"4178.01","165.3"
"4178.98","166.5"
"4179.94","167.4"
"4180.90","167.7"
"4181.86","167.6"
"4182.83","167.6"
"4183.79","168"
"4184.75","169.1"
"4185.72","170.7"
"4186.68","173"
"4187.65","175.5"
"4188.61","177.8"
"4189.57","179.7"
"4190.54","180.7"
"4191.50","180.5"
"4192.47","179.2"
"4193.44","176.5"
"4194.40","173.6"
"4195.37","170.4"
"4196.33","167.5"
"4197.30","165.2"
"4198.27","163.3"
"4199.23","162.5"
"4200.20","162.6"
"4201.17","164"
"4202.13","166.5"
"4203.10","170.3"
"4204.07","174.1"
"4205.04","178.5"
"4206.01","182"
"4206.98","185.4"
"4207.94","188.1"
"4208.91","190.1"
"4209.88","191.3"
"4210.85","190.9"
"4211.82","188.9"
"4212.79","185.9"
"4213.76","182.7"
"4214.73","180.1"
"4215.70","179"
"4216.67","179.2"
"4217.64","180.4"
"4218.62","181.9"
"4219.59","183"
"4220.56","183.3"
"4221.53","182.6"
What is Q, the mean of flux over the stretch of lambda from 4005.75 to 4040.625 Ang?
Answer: 186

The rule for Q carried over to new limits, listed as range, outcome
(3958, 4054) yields 157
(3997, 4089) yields 179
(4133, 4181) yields 171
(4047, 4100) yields 177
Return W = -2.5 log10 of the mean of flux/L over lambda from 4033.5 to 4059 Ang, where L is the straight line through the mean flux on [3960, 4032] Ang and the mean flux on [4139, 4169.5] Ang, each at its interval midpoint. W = -0.13 mag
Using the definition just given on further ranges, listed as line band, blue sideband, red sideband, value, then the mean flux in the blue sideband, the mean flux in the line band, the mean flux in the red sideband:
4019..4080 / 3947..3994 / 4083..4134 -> -0.15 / 118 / 177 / 183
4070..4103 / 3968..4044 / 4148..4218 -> -0.09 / 164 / 183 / 174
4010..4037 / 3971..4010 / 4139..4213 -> -0.18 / 154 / 186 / 172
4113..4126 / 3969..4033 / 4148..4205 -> -0.11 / 162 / 187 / 171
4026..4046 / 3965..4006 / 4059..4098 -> -0.15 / 137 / 182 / 179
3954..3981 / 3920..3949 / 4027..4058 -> 0.23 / 87.5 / 92.7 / 179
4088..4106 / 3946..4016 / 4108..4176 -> -0.10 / 137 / 182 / 176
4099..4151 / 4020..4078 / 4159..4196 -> -0.02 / 176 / 177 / 172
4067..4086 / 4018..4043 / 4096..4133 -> 0.03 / 185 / 177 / 180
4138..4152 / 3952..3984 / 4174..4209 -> -0.09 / 100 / 170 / 172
